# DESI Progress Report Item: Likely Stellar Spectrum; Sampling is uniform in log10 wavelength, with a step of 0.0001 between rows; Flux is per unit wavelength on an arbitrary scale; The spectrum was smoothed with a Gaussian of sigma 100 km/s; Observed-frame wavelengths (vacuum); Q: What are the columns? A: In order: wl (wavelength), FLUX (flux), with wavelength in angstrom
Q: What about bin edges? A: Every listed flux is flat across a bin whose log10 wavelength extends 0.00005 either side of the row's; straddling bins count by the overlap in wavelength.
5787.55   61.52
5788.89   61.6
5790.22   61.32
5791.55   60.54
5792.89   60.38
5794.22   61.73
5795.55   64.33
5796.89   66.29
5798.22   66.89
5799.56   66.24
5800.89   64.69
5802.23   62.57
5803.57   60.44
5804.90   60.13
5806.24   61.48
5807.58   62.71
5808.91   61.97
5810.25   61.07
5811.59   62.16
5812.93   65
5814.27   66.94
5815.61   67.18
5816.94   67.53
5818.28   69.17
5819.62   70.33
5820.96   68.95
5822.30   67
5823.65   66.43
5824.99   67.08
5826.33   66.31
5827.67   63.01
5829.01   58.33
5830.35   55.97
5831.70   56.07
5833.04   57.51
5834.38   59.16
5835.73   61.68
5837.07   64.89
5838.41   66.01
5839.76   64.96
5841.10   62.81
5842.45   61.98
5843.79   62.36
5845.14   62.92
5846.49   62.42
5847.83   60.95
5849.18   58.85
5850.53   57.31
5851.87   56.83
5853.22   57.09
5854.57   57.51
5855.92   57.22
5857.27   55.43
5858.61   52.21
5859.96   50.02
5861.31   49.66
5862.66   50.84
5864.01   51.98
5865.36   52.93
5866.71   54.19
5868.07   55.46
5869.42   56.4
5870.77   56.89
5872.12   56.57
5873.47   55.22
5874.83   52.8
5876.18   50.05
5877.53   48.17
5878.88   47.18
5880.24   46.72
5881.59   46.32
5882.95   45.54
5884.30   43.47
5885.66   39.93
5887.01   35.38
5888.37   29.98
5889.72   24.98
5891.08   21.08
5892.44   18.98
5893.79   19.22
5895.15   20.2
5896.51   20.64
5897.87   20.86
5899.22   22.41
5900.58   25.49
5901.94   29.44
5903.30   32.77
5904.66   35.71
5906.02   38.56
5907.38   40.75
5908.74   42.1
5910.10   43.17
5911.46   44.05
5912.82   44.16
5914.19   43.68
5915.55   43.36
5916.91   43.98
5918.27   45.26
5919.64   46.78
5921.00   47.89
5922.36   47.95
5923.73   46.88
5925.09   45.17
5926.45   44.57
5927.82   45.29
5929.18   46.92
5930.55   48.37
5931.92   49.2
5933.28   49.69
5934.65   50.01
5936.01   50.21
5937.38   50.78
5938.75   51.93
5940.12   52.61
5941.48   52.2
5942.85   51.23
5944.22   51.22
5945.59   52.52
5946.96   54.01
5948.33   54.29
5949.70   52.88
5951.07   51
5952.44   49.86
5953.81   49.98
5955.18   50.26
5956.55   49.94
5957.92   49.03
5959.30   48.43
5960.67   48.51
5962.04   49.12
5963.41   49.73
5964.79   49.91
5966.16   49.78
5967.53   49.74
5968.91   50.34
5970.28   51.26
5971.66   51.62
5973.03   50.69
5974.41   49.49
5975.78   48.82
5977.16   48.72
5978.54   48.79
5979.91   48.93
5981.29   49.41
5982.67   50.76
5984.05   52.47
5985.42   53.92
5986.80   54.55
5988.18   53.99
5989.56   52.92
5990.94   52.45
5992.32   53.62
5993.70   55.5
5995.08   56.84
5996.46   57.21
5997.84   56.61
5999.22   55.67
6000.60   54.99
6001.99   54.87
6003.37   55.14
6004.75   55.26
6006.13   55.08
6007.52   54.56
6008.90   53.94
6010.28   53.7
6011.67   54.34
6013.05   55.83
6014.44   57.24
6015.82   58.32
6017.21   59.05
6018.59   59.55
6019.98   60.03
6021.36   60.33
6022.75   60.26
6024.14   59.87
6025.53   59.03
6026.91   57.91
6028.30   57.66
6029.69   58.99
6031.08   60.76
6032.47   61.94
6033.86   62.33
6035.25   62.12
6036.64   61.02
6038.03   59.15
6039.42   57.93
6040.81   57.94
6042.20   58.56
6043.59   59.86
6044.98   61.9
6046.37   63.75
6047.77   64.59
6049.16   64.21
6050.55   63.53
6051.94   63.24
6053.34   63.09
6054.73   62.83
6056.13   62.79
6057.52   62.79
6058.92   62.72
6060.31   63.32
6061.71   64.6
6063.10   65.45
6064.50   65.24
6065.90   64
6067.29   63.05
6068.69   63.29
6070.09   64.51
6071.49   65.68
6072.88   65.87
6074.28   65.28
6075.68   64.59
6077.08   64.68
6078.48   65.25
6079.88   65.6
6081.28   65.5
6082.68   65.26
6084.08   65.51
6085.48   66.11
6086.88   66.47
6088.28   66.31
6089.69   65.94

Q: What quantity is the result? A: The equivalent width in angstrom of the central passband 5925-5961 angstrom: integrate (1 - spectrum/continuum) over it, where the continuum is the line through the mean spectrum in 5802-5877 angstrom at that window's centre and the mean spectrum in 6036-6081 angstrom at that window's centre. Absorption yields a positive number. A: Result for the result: 6.7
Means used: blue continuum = 60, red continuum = 63.2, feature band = 50.1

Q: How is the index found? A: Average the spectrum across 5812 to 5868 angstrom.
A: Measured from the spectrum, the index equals 60.5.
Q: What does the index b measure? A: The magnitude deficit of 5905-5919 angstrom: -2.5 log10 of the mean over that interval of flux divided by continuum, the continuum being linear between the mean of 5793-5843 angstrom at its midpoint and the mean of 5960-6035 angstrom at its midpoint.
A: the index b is 0.35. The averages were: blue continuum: 63.7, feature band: 42.7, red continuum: 54.5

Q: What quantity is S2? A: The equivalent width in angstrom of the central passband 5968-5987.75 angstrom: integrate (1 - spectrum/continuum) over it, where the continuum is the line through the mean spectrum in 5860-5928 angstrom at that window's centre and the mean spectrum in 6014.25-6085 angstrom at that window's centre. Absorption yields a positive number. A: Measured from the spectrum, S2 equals 0.7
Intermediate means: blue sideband 41.5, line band 50.7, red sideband 62.3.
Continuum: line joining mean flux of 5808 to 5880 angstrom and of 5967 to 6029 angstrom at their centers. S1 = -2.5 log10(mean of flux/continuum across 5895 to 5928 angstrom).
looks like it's 0.42 mag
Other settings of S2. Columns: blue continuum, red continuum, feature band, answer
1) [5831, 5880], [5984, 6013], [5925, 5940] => 1.88 angstrom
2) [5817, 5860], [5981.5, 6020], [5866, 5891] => 5.68 angstrom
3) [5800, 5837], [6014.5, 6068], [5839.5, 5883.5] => 5.60 angstrom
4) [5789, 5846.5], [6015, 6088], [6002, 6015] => 1.59 angstrom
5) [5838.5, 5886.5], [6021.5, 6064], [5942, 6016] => 8.31 angstrom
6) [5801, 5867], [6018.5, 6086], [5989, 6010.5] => 2.49 angstrom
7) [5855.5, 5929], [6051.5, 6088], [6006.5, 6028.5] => 0.16 angstrom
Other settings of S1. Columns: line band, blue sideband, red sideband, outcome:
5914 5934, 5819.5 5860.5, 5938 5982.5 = 0.157 mag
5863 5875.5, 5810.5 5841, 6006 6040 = 0.153 mag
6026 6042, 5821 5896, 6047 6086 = 0.049 mag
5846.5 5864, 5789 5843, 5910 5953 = 0.056 mag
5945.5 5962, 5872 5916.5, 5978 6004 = -0.079 mag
